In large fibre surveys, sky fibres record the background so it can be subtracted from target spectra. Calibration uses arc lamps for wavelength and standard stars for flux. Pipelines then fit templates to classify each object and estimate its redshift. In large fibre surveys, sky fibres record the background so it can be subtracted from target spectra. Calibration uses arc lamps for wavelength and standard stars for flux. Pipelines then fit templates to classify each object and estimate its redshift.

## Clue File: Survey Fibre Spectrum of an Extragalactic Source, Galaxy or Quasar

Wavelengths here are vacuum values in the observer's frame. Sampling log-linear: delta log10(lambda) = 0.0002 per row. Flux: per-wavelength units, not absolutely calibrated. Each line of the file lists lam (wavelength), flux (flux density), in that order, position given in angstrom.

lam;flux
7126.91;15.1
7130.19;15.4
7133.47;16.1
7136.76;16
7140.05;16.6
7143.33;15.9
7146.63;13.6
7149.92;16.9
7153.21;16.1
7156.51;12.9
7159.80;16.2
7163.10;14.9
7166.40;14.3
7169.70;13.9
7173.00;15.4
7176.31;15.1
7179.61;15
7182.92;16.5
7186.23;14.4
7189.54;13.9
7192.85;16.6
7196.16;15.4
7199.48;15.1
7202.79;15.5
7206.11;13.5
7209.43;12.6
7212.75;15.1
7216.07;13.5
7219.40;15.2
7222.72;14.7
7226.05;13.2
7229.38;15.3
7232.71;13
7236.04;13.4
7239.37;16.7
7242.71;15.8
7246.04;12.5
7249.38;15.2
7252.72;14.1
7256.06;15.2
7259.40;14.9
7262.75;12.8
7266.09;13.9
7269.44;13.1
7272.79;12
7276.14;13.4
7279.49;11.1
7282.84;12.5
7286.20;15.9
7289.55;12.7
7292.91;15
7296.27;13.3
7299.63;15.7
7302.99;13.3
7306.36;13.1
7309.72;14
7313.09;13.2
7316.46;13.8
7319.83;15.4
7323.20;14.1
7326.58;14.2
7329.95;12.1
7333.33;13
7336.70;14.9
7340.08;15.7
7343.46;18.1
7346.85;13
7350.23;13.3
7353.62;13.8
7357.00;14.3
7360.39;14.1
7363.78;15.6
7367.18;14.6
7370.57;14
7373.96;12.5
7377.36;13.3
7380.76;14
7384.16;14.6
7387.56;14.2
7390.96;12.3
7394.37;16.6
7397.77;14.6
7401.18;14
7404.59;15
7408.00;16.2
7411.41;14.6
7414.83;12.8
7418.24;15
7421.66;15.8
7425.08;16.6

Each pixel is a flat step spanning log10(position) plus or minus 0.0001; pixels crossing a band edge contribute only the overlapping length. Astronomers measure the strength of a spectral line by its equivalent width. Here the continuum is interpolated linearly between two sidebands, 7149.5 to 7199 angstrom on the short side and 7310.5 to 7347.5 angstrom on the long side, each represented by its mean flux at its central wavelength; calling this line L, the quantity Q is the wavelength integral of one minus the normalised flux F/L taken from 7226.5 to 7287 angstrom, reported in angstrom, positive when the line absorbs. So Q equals 3.38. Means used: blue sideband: 15.1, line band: 13.9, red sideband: 14.3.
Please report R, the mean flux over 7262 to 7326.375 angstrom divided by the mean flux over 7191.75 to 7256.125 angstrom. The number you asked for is 0.9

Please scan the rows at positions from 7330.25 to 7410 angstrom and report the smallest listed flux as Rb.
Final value 12.3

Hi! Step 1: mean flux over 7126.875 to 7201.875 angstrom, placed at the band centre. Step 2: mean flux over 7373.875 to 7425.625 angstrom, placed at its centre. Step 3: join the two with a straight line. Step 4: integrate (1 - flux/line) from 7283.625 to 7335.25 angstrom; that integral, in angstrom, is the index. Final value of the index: 3.2 angstrom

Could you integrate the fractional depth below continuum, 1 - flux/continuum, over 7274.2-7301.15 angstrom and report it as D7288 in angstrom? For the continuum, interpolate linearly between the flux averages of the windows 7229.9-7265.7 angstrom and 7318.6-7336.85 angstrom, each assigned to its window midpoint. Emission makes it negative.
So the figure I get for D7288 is 0.8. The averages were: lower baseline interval 14.4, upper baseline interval 13.8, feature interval 13.7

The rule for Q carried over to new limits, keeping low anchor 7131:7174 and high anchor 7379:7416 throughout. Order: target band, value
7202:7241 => 2.02 angstrom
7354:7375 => 0.53 angstrom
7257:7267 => 0.65 angstrom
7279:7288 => 0.86 angstrom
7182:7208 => 0.17 angstrom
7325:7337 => 1.06 angstrom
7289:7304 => 0.69 angstrom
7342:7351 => -0.14 angstrom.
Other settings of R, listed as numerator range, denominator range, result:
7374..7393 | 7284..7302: 0.94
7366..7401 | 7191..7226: 0.96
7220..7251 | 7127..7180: 0.95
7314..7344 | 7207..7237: 1.03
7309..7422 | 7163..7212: 0.97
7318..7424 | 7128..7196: 0.94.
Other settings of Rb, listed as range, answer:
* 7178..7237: 12.6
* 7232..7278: 12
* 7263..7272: 13.1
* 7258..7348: 11.1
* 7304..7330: 12.1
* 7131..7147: 13.6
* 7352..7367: 13.8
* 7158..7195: 13.9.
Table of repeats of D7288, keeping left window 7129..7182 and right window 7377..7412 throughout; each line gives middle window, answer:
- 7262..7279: 2.3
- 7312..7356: 1.5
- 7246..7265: 0.9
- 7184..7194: 0.1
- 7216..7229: 0.6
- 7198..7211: 0.8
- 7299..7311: 0.8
